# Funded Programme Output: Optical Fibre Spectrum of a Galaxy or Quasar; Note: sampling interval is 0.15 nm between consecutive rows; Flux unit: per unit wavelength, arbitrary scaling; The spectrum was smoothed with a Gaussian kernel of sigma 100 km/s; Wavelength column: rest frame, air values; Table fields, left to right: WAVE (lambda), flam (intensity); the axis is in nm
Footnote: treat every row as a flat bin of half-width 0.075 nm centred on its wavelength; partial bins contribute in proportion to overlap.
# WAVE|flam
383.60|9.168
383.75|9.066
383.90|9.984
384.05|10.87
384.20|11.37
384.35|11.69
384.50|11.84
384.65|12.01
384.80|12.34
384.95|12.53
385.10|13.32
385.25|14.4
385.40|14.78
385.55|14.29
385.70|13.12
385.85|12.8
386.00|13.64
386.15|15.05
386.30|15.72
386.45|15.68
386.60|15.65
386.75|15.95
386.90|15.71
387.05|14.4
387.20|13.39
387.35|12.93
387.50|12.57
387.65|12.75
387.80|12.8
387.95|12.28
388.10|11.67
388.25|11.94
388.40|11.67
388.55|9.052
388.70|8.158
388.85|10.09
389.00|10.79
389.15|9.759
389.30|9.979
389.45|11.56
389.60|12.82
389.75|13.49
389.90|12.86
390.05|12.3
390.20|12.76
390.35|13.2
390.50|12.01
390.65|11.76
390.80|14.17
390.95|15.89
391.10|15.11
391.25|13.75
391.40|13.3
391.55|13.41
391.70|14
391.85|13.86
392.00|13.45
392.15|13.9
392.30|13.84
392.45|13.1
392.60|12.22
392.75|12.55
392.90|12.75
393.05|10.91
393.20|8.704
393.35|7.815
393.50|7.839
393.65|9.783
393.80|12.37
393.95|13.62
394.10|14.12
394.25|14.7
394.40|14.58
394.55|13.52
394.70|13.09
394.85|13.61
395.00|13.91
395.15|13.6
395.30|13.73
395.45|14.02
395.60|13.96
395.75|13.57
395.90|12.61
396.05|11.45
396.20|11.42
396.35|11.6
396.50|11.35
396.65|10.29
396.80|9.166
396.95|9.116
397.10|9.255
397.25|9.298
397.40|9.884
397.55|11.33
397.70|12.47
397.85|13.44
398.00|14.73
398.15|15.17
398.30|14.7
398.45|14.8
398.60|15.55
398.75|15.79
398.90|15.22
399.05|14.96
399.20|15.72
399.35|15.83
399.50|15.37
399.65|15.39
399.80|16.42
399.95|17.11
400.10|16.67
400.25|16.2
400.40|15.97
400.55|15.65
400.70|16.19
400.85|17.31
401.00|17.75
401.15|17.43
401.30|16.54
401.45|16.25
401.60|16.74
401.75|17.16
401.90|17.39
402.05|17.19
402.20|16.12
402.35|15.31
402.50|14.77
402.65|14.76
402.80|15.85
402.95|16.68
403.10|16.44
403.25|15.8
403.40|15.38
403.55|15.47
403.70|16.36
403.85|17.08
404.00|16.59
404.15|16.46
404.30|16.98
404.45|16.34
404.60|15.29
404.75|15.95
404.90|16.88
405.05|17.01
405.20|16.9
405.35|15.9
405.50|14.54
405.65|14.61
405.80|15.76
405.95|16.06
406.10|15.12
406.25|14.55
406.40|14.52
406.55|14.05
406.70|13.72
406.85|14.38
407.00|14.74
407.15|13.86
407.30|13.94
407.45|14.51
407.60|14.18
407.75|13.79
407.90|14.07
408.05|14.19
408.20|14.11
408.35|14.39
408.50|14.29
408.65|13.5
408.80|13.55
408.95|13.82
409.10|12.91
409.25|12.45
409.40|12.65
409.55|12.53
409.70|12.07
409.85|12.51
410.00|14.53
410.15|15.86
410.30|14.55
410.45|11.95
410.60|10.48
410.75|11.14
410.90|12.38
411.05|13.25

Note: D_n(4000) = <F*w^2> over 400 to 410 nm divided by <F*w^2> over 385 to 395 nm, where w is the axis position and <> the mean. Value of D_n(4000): 1.3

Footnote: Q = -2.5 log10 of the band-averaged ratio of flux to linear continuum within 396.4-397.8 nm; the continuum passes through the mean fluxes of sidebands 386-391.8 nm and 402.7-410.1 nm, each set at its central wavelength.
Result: 0.32 mag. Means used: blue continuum 12.9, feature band 10.3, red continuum 14.8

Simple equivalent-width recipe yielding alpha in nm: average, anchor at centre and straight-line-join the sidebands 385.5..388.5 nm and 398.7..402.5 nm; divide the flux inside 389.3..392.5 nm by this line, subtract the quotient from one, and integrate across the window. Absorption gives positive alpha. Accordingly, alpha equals 0.251 nm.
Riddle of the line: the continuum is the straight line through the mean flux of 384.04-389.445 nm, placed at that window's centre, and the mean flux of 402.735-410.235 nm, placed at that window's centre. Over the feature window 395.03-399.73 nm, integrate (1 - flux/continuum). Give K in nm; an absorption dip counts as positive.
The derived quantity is 0.27 nm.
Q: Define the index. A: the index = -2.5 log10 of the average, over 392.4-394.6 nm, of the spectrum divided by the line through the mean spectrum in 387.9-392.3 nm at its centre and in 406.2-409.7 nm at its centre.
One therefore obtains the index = 0.071 mag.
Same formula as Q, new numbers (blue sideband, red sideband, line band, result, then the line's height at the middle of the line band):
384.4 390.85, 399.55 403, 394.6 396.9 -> 0.194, 14.9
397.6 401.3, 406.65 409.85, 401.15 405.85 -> -0.101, 14.7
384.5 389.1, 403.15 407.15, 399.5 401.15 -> -0.106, 14.9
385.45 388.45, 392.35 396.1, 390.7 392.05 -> -0.088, 13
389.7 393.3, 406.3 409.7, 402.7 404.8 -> -0.189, 13.6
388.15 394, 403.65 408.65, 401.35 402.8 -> -0.133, 14.3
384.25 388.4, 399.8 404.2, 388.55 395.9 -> 0.162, 14.6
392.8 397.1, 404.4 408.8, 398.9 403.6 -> -0.194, 13.5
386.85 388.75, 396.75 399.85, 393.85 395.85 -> -0.057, 13.1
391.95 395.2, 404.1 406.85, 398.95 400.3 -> -0.140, 14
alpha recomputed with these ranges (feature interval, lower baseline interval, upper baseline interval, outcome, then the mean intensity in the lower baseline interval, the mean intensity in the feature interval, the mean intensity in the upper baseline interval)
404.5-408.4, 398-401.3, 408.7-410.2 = -0.23 nm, 15.9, 14.9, 13.2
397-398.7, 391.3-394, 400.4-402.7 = 0.22 nm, 12.1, 12.8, 16.4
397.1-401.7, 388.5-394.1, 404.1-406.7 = -0.30 nm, 12.1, 15.1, 15.6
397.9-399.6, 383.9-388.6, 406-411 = -0.23 nm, 13.1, 15.2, 13.6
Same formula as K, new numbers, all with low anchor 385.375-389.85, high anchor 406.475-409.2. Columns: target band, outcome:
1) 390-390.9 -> 0.01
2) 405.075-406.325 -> -0.15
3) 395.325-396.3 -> 0.03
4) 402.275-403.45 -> -0.17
